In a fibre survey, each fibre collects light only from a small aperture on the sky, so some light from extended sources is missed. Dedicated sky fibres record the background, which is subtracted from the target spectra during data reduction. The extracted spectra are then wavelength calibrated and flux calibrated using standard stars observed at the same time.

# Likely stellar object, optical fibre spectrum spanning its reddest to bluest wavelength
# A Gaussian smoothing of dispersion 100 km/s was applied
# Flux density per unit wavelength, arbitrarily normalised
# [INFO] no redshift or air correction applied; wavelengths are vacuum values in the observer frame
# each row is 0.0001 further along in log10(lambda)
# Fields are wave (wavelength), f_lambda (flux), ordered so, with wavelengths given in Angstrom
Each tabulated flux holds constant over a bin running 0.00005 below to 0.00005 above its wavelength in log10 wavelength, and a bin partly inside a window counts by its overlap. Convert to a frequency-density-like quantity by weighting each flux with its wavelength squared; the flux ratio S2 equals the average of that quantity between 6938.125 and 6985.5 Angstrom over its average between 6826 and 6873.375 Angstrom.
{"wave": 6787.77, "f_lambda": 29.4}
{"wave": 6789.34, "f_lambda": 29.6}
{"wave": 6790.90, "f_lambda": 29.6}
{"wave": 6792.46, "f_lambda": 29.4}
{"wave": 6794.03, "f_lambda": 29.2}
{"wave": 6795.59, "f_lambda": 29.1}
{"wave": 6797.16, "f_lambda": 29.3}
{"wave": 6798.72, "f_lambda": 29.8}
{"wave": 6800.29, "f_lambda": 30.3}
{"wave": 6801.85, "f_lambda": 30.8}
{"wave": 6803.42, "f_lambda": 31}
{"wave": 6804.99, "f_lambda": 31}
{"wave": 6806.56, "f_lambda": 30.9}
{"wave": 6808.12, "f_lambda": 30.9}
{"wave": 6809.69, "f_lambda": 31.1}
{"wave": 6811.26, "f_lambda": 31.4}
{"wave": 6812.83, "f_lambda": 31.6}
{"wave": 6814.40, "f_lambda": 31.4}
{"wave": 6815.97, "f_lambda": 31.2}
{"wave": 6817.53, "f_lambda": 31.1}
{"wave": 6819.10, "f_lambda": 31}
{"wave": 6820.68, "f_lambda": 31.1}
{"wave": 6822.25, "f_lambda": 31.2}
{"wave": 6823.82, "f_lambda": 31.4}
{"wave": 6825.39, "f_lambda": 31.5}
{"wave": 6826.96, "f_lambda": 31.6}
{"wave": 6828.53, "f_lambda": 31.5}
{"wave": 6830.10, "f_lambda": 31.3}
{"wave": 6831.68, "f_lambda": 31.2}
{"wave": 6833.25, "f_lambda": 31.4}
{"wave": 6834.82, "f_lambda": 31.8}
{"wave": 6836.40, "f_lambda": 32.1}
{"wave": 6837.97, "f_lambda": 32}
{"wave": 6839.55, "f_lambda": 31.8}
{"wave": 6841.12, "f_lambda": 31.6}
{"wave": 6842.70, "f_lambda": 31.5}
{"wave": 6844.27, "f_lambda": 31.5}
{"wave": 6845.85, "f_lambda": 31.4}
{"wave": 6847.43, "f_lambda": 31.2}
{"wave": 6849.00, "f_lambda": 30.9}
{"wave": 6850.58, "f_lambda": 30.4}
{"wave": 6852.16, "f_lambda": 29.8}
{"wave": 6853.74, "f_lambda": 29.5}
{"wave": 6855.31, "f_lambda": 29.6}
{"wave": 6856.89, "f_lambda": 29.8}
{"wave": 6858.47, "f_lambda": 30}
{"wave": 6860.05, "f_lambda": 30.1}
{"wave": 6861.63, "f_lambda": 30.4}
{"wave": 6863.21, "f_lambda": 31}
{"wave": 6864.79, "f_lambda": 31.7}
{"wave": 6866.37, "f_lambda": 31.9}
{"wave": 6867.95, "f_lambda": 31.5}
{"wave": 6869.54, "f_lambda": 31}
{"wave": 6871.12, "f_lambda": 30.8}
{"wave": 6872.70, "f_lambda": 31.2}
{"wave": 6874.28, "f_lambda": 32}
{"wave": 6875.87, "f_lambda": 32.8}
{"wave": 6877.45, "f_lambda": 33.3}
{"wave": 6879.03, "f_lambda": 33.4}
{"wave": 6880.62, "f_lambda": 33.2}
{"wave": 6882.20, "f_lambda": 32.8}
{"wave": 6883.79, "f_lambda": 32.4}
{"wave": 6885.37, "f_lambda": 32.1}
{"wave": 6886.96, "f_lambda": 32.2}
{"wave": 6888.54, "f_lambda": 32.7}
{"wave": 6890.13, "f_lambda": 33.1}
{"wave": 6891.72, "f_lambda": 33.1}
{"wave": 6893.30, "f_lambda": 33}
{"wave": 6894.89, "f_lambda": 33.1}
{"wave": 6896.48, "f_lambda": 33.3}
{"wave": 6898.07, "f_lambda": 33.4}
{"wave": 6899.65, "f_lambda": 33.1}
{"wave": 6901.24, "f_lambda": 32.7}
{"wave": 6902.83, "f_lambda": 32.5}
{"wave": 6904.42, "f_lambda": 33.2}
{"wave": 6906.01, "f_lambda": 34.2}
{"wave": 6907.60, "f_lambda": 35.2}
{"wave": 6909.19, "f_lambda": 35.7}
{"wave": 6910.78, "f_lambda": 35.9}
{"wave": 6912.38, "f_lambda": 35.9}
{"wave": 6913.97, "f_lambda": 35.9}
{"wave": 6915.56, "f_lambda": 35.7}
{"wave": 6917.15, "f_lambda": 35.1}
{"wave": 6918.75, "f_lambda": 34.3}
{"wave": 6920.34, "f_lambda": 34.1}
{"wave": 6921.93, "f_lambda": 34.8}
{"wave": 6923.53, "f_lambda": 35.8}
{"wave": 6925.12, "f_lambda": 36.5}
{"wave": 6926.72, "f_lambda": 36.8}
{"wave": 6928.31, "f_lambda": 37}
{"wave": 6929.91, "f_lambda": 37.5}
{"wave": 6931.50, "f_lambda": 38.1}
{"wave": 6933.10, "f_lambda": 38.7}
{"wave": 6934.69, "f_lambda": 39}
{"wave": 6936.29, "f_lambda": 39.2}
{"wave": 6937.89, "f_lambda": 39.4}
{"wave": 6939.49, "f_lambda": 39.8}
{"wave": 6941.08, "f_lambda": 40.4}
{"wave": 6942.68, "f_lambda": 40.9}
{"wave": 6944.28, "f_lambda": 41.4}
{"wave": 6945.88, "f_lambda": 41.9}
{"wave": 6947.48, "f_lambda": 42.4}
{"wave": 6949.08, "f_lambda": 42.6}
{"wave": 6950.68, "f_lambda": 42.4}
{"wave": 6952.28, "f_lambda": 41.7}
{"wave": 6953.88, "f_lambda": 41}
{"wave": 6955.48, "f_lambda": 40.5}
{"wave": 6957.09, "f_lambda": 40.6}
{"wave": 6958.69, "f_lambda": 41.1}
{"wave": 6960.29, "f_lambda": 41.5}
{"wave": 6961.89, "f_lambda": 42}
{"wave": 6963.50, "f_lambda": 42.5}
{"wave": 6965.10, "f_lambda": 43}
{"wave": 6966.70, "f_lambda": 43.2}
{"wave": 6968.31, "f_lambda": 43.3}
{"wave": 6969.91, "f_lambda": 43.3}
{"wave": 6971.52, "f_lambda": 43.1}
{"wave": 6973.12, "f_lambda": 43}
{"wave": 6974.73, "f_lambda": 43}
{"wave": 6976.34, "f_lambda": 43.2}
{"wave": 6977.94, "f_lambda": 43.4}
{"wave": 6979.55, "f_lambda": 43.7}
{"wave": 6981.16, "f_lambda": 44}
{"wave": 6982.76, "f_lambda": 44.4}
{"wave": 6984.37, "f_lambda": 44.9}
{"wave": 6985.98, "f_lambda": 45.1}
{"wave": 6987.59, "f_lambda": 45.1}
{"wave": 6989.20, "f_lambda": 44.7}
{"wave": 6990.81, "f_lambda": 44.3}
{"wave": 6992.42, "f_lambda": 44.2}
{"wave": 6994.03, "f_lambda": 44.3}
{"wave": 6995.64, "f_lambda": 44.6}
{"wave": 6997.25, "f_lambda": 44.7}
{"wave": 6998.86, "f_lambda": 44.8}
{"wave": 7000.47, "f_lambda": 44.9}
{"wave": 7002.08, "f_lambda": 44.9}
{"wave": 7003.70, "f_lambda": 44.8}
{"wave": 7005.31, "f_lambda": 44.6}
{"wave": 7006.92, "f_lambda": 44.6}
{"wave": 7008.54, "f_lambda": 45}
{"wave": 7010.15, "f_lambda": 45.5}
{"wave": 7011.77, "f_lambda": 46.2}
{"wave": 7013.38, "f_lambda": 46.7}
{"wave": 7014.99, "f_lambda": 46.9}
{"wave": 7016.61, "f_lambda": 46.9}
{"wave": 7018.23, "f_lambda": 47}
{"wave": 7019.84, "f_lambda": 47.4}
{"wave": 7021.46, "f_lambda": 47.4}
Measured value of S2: 1.4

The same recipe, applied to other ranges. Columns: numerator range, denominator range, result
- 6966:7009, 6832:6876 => 1.48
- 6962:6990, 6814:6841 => 1.45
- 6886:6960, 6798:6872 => 1.22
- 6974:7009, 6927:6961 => 1.12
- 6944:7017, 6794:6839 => 1.48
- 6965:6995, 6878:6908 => 1.36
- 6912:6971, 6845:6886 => 1.29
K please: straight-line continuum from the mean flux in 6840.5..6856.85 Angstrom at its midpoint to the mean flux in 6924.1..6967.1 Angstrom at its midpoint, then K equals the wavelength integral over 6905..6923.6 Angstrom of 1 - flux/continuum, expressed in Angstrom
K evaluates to 1.0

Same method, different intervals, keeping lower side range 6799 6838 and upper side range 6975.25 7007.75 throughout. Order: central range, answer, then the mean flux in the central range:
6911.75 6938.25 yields 1.8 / 36.7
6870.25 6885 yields 1.4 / 32.4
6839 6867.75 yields 2.6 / 30.8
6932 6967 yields 0.1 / 41.1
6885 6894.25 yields 1.0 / 32.7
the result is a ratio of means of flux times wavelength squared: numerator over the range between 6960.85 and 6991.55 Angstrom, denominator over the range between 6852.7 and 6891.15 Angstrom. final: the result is 1.4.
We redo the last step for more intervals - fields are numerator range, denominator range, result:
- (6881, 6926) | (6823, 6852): 1.10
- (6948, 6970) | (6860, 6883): 1.35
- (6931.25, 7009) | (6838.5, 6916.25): 1.36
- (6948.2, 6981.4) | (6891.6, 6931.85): 1.24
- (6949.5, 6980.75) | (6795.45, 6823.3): 1.44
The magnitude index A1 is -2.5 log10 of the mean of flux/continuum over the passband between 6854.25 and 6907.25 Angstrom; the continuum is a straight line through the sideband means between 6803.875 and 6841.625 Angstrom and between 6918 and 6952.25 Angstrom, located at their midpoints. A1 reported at 0.10 mag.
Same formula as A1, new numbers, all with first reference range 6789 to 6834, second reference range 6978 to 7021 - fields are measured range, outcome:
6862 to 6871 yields 0.12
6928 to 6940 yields 0.04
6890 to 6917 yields 0.11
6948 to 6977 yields 0.00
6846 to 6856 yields 0.12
